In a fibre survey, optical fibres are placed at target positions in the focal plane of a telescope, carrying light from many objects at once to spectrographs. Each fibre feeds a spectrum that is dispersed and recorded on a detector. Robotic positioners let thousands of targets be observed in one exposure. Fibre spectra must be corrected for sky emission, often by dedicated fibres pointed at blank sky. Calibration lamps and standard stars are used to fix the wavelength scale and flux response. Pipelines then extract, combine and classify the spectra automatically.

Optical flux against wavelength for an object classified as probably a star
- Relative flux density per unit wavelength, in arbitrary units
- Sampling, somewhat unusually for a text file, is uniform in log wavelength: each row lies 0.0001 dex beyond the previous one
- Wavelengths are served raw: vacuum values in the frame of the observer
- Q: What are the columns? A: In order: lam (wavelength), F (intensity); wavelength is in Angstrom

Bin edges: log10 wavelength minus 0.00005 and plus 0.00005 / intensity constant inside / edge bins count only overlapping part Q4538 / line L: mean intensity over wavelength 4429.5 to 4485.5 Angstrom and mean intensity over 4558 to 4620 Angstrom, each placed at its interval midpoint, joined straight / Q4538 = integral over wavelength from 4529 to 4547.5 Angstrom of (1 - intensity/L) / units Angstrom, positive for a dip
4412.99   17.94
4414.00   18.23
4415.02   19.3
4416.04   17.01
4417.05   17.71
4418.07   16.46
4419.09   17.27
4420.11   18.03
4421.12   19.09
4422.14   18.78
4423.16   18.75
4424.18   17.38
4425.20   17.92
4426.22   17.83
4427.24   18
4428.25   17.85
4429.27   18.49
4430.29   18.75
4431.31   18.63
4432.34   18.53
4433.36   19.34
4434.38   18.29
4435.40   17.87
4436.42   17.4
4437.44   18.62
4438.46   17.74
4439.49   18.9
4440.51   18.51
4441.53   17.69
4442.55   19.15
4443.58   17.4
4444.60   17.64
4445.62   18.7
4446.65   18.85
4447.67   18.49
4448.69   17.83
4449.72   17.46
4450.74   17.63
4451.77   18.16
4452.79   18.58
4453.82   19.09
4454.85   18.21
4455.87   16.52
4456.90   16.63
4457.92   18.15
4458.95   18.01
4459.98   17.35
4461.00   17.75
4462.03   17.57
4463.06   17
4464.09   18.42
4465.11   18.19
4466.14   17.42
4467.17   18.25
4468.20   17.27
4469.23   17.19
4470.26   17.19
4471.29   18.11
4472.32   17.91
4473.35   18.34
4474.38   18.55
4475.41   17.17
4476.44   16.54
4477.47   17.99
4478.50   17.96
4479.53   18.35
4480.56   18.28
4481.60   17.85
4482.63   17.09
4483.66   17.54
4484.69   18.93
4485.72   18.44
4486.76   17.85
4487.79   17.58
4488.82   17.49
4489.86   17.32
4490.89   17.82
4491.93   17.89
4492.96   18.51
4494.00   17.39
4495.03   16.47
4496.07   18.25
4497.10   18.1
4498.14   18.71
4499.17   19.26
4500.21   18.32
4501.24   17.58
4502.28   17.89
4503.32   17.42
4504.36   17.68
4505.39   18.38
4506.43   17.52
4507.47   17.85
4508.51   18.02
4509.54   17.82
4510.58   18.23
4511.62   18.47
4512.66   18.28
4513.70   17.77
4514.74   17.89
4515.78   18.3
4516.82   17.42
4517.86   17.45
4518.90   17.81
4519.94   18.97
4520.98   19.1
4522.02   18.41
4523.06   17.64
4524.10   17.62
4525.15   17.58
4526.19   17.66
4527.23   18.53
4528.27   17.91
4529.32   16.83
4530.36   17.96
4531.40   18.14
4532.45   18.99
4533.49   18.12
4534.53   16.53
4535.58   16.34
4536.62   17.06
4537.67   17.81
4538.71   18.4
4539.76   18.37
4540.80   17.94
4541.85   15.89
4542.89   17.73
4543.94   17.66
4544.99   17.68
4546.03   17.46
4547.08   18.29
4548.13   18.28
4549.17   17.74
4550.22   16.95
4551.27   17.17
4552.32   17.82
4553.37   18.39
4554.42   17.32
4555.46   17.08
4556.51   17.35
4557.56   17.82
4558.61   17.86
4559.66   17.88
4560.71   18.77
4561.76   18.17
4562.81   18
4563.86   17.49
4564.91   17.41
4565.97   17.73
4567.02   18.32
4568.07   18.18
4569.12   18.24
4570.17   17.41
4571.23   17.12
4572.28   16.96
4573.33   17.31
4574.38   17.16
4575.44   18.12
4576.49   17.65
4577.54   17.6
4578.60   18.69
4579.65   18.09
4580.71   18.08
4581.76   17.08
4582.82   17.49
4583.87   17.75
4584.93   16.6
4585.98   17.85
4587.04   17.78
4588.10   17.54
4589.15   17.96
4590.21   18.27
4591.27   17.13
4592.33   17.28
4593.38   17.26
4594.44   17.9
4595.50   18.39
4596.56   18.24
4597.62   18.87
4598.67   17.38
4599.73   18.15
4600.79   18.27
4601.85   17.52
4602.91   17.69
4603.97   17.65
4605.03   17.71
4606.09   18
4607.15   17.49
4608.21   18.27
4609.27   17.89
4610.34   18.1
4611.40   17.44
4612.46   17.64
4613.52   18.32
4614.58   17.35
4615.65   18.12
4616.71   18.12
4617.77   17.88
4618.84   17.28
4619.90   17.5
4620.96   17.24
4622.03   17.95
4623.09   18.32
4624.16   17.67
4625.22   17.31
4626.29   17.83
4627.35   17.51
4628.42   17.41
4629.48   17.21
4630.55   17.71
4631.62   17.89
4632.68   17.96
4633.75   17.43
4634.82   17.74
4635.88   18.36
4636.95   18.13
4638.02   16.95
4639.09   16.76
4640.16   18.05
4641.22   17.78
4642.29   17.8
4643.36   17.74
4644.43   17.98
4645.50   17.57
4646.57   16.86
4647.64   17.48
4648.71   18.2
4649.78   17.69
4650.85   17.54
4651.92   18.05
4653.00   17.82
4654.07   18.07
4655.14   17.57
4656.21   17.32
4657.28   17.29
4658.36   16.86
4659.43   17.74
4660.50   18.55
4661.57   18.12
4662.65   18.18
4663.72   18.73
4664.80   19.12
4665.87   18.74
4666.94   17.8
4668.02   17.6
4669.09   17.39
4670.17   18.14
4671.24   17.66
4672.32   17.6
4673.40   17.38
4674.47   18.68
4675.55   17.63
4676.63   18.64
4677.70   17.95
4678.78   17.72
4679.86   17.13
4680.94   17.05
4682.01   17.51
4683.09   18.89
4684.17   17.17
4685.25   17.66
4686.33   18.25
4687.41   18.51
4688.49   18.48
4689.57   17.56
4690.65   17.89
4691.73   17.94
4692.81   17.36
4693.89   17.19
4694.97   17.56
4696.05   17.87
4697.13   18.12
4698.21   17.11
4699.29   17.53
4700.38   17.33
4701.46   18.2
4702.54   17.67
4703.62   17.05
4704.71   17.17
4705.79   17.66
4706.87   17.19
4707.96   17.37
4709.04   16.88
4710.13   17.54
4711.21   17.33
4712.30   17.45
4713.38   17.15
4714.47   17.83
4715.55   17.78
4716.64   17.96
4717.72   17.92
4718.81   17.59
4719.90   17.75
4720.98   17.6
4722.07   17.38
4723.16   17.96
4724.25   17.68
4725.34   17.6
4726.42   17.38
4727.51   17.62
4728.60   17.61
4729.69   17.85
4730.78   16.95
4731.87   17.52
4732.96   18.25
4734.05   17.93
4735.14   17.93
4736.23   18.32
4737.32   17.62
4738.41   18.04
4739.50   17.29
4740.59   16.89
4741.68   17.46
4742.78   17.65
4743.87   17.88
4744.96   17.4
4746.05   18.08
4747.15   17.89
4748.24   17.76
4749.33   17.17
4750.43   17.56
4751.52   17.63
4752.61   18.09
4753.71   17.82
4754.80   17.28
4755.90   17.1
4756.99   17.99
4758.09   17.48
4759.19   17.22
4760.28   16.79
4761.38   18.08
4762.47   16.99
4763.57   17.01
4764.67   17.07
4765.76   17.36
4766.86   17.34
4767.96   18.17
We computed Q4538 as 0.2 Angstrom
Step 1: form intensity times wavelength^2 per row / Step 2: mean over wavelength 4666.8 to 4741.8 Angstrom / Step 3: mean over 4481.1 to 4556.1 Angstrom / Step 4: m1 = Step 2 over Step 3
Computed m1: 1.07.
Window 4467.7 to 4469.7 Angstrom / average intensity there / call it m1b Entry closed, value 17.2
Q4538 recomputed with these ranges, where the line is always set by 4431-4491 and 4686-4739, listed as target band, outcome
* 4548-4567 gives 0.10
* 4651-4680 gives -0.33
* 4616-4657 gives 0.16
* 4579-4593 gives 0.15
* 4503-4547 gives 0.10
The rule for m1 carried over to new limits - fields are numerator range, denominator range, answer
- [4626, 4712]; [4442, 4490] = 1.08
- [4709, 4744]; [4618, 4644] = 1.04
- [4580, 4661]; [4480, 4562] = 1.04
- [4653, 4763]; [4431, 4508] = 1.09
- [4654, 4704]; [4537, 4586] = 1.06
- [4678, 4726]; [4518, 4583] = 1.06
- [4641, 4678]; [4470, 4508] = 1.08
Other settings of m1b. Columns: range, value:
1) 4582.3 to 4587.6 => 17.5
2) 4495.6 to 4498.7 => 18.4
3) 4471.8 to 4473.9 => 18.1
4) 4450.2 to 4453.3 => 18.1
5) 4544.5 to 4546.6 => 17.6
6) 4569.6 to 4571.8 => 17.3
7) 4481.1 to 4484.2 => 17.5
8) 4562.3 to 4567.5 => 17.8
